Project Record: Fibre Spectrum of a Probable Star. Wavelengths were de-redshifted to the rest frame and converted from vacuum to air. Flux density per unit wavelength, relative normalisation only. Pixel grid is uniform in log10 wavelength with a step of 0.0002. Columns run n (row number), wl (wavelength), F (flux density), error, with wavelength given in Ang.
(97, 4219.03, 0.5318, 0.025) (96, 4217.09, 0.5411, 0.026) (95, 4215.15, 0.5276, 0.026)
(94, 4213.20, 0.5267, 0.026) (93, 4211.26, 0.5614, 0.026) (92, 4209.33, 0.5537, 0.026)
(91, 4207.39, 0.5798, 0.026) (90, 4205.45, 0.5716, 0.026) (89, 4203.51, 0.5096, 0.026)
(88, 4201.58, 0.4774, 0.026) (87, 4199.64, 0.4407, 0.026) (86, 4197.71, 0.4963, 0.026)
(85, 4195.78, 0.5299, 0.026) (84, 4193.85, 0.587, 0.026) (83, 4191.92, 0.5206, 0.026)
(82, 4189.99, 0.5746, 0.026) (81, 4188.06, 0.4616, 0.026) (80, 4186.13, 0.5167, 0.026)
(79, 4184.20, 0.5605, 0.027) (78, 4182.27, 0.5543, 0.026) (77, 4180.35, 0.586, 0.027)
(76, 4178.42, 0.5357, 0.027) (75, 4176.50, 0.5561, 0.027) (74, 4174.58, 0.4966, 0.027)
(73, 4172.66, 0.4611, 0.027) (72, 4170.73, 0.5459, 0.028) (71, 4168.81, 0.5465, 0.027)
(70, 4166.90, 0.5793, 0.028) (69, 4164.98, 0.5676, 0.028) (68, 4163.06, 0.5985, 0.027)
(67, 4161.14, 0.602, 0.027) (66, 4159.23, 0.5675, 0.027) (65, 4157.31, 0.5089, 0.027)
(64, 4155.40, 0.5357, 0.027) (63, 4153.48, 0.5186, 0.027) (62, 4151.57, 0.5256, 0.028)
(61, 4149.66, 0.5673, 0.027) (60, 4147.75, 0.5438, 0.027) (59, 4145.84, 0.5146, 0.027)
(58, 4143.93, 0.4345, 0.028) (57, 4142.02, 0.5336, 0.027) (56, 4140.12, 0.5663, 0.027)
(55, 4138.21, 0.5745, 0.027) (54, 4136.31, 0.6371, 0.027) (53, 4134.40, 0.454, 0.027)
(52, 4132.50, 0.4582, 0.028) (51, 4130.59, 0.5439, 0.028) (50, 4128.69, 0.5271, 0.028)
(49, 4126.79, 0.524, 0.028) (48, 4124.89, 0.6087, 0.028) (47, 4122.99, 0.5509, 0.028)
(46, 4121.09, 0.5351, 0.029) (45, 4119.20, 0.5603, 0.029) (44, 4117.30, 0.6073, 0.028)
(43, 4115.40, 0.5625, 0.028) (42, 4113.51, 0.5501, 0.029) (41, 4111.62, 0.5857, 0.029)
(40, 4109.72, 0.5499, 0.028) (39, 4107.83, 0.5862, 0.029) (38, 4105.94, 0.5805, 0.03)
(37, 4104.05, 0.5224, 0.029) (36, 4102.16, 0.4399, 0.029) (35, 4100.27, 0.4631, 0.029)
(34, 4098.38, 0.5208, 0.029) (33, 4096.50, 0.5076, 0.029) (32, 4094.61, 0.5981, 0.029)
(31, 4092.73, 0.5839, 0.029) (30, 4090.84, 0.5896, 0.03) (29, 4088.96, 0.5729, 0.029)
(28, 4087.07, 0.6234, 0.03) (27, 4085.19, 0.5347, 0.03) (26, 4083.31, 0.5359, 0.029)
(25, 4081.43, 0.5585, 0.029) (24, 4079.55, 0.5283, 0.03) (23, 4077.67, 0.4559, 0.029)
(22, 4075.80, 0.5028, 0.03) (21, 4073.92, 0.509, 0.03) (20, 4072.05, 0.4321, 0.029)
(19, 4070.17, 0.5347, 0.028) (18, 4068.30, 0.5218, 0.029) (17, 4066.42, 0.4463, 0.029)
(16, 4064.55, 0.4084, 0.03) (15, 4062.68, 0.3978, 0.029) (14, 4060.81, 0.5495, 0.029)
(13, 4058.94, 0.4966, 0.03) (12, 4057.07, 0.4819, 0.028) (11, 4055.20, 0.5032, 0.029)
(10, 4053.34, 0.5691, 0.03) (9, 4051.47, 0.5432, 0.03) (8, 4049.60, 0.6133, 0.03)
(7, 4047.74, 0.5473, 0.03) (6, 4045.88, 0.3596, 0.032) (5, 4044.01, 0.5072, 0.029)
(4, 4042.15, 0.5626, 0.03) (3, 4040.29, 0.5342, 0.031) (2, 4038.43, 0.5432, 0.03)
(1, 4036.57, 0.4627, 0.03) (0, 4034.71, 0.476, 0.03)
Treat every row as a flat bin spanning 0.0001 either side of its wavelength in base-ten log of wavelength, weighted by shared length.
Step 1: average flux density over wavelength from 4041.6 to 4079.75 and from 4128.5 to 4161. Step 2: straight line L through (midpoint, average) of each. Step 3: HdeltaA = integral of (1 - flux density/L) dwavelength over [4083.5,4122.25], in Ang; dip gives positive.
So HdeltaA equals -2.9 Ang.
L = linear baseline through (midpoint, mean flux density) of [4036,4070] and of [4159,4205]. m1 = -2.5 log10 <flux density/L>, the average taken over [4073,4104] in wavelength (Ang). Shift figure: -0.04 mag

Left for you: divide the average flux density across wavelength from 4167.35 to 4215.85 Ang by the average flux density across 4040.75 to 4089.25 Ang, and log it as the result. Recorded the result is 1.0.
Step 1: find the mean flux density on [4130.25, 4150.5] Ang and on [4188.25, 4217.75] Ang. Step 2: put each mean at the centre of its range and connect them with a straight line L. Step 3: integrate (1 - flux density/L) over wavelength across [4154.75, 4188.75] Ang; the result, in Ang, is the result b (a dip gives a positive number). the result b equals -0.9 Ang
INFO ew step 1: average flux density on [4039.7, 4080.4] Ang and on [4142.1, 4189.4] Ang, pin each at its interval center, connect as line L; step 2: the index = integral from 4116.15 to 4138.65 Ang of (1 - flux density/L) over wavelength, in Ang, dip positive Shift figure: -1.05 Ang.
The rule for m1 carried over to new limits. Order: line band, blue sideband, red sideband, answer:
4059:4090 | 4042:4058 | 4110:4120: 0.07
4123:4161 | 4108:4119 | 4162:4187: 0.05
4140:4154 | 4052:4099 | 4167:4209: 0.01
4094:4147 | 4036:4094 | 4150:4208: -0.02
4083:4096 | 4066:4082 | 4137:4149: -0.14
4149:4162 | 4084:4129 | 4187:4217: -0.01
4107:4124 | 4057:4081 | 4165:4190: -0.12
